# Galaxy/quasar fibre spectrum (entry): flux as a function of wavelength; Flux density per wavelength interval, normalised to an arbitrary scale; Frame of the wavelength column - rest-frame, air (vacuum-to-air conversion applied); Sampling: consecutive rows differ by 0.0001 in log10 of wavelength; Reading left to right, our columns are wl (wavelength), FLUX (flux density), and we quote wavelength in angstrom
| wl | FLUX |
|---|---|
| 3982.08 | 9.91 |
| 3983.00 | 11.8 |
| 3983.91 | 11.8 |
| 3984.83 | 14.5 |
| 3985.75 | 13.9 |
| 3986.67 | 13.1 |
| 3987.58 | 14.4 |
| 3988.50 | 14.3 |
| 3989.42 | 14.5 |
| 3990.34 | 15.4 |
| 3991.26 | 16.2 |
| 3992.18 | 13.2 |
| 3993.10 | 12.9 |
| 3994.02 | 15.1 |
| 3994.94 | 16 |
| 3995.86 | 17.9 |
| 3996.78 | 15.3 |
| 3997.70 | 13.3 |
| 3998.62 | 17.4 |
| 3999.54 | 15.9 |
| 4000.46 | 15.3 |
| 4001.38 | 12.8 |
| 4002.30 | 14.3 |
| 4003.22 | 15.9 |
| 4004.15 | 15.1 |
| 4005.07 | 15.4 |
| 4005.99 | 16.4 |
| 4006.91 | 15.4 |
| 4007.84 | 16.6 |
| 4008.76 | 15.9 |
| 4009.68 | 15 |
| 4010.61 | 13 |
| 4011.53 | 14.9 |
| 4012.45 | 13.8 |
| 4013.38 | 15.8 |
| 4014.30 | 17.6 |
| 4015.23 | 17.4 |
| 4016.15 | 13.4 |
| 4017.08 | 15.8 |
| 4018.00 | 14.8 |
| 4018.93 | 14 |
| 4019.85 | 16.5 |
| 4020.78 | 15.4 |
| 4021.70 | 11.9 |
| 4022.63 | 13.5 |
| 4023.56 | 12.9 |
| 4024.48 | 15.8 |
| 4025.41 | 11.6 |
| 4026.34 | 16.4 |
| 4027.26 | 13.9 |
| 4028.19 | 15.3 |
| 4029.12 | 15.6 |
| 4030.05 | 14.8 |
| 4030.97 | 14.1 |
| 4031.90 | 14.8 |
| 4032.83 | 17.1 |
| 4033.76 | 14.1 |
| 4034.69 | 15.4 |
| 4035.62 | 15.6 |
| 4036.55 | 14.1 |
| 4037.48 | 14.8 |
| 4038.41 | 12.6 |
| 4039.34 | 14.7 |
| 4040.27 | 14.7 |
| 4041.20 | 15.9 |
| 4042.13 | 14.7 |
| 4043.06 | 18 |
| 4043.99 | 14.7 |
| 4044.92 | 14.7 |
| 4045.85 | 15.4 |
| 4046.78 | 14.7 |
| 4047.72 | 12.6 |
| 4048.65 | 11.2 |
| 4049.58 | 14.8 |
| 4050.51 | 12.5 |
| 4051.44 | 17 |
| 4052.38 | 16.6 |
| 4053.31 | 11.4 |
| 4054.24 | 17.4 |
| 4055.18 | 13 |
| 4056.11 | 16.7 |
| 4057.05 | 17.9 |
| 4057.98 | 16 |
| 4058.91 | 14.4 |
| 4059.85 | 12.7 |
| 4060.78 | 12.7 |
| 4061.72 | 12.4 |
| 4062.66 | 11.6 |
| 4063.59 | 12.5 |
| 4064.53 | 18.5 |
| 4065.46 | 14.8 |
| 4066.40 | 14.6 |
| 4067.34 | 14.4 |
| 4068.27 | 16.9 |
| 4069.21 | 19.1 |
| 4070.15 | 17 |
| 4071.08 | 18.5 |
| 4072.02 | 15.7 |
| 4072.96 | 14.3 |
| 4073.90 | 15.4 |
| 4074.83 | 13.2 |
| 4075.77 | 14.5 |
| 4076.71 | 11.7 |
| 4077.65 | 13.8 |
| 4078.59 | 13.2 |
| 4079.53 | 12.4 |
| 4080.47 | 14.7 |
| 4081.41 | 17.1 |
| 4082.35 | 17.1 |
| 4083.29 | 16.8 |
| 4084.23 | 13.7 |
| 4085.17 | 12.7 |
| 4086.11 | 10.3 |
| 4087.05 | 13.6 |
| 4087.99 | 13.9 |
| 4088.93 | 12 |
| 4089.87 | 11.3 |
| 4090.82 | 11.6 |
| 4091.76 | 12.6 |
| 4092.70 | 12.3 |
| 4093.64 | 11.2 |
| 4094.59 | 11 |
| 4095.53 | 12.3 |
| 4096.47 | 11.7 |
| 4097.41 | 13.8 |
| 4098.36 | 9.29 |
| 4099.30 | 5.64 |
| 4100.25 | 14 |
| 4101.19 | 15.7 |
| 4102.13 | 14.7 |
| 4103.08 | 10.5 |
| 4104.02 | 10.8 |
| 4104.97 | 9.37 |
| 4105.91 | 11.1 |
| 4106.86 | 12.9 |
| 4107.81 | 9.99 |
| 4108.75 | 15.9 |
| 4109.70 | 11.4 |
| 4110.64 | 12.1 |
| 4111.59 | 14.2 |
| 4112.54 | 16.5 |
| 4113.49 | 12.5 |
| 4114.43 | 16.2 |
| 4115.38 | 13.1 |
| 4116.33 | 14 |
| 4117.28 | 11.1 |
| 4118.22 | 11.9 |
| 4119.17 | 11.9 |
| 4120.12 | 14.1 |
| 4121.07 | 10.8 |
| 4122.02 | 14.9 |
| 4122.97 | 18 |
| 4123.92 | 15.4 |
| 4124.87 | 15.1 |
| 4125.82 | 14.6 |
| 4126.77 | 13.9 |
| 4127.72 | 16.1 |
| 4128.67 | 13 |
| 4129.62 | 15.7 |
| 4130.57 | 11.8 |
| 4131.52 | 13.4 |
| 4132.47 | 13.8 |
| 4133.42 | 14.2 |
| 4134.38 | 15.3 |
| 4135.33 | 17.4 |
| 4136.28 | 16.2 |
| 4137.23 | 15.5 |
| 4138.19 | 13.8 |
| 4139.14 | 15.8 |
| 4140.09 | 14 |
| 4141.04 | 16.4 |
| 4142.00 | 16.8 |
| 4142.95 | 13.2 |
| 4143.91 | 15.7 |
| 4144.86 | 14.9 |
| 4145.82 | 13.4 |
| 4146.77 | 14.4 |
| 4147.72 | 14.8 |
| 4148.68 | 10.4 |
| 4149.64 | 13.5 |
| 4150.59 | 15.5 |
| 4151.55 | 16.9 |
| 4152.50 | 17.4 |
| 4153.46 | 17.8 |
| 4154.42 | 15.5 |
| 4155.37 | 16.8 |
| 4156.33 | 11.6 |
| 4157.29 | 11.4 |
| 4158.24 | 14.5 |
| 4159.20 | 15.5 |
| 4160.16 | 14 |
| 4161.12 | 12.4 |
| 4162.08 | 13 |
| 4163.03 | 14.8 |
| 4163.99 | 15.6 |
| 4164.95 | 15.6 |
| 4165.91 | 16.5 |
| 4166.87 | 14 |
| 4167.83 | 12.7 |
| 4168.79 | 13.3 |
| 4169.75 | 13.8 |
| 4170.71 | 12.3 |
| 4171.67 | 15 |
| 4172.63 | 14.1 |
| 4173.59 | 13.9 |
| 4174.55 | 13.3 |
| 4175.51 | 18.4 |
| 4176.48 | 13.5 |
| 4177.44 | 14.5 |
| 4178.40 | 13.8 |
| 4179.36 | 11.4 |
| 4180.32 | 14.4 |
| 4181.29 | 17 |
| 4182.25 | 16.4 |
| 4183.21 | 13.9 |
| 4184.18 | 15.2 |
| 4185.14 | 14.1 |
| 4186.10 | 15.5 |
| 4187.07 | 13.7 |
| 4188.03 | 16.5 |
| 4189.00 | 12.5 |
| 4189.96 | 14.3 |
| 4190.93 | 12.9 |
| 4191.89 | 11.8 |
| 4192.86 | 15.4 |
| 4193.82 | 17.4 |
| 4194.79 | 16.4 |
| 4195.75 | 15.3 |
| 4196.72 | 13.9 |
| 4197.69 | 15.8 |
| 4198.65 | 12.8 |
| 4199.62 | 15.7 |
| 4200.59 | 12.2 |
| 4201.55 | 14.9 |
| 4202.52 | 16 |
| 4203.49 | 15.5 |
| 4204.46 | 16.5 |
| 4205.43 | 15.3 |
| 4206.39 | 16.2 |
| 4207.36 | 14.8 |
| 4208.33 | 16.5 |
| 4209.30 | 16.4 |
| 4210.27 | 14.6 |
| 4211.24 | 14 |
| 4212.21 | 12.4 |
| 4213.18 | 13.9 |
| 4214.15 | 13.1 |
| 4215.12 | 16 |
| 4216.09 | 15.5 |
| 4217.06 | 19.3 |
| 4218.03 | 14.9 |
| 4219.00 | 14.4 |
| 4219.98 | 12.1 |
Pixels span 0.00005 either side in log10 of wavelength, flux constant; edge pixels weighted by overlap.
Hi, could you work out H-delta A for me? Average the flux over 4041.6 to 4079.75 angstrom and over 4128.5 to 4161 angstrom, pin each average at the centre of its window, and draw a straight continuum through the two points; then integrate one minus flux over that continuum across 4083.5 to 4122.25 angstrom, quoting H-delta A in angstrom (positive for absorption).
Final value 6.1 angstrom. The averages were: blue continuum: 14.7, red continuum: 14.7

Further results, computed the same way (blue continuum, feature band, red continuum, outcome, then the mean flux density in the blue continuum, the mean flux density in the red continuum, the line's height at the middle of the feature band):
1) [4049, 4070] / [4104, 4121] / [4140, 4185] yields 2.29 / 14.9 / 14.5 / 14.7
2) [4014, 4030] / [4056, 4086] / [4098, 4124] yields -2.55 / 14.8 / 12.8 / 13.7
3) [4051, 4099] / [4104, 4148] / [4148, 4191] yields 0.78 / 14.1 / 14.4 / 14.3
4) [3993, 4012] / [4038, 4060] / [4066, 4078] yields 0.74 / 15.3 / 15.3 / 15.3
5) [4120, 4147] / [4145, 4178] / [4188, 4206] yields 0.76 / 14.8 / 14.8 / 14.8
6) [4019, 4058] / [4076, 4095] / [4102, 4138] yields 1.29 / 14.8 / 13.7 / 14.1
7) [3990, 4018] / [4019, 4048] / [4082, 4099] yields -0.81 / 15.3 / 12.5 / 14.3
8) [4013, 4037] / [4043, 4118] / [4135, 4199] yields 5.52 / 14.9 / 14.6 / 14.8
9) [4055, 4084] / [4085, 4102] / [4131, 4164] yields 3.32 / 15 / 14.7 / 14.9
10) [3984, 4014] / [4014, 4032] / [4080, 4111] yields -0.51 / 14.9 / 12.5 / 14.3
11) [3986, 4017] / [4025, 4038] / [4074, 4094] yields -0.32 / 15.1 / 13.4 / 14.5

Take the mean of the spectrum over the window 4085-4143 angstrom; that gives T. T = 13.3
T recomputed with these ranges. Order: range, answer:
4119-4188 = 14.6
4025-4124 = 13.9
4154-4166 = 14.3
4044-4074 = 14.9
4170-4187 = 14.5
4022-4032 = 14.4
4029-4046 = 15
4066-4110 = 13.3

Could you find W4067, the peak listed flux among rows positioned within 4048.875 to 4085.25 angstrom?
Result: 19.1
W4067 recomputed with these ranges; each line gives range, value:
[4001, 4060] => 18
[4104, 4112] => 15.9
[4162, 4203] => 18.4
